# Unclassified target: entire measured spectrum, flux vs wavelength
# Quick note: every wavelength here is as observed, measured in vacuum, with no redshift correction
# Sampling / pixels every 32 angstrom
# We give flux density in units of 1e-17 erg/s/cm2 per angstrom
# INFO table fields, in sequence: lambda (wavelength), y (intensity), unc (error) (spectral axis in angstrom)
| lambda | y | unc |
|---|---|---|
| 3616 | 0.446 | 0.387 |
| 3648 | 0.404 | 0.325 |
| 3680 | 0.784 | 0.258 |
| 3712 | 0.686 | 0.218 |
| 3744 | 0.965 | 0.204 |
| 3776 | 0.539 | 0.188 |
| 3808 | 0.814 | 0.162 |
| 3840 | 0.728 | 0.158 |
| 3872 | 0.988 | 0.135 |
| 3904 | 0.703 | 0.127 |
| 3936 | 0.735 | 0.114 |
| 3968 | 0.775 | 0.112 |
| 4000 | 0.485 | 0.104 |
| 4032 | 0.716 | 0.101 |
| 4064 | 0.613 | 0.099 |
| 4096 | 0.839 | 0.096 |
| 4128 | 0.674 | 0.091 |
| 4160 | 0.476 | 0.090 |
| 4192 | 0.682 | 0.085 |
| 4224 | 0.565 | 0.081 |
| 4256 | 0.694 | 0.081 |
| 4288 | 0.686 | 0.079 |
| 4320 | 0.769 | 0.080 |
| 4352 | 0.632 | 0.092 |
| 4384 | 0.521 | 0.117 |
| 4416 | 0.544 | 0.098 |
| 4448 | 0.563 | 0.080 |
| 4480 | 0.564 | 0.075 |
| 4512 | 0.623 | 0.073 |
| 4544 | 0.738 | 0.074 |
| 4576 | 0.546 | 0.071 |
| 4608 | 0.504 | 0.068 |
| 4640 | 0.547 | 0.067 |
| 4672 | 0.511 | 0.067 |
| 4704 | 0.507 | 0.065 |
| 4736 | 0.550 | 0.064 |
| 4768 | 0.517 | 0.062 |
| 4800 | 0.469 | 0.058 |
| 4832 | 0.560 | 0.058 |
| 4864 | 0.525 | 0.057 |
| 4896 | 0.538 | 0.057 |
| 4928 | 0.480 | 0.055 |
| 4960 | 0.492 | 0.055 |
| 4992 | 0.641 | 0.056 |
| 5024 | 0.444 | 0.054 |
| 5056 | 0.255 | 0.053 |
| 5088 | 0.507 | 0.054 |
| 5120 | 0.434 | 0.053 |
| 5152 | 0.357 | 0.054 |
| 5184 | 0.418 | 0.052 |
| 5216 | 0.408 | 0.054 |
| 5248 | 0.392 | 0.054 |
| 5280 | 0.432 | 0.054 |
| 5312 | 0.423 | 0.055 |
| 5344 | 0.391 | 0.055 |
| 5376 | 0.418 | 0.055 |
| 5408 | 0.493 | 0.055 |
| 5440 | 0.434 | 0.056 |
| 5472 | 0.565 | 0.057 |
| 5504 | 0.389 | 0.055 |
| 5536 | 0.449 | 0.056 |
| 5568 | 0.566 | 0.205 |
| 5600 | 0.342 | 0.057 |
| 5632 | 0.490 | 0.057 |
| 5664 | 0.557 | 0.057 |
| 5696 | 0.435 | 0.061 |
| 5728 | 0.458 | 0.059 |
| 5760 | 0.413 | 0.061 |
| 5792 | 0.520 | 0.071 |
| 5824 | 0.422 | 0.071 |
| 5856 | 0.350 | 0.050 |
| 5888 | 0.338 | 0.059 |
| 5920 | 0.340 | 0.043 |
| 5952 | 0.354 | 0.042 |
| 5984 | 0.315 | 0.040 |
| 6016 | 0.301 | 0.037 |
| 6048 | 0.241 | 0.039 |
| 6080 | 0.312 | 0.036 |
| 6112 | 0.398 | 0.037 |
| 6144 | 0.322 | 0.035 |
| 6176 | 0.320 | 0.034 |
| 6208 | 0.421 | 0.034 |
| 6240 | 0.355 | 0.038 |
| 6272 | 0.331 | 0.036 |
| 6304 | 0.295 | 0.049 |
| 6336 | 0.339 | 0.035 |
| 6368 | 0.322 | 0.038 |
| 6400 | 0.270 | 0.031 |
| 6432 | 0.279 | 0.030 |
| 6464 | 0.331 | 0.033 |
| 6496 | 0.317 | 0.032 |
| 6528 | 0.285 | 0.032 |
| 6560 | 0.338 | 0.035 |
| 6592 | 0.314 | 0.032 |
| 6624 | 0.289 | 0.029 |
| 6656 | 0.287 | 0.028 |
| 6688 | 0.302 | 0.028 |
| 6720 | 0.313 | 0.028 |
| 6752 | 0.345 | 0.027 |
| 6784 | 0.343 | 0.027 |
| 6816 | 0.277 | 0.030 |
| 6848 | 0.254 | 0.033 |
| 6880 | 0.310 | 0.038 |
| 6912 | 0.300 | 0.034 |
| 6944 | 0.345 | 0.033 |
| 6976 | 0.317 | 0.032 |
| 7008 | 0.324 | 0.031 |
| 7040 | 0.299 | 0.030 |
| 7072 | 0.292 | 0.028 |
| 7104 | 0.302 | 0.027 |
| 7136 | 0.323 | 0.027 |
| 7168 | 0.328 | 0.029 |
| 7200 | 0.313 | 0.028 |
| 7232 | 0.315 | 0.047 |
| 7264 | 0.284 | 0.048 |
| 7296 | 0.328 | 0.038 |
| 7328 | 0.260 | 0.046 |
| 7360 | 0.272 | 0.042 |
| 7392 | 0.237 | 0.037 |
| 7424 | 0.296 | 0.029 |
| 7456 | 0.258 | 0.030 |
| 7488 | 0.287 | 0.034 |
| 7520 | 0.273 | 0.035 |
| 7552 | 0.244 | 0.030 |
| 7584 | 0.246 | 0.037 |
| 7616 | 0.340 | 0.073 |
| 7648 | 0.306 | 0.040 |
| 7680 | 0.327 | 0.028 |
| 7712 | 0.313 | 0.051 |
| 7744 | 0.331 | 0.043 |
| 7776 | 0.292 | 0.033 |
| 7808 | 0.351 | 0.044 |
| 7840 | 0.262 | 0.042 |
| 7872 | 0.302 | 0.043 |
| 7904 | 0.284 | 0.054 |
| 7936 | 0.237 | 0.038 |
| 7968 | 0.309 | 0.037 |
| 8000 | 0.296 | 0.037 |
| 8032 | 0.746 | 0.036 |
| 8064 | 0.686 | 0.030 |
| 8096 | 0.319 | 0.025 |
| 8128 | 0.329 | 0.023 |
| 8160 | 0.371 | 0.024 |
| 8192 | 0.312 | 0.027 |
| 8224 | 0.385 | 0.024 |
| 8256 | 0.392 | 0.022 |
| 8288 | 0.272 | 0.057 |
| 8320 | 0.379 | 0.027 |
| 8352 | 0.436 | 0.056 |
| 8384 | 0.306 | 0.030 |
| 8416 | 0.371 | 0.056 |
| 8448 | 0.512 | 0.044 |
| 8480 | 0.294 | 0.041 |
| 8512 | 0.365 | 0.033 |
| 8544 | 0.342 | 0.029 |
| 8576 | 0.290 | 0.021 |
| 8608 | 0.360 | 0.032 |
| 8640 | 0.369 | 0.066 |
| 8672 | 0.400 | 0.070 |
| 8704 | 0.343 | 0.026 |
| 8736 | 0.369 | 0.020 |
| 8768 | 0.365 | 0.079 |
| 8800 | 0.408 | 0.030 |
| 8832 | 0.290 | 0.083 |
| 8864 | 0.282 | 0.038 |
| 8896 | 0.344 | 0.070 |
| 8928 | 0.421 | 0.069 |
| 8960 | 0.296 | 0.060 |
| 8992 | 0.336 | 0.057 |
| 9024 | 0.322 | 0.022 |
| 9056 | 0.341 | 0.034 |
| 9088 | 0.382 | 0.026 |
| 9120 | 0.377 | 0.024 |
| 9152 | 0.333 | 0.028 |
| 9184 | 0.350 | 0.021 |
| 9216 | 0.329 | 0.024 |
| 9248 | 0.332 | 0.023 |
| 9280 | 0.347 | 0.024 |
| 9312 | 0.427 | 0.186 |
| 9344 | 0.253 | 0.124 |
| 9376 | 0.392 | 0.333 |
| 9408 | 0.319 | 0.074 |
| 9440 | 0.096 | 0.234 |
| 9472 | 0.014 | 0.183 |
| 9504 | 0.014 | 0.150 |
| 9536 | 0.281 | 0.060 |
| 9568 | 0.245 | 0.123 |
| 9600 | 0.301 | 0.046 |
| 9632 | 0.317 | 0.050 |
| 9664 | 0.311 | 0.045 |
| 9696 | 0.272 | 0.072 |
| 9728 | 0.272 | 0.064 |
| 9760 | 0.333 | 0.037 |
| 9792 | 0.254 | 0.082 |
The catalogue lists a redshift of 1.16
